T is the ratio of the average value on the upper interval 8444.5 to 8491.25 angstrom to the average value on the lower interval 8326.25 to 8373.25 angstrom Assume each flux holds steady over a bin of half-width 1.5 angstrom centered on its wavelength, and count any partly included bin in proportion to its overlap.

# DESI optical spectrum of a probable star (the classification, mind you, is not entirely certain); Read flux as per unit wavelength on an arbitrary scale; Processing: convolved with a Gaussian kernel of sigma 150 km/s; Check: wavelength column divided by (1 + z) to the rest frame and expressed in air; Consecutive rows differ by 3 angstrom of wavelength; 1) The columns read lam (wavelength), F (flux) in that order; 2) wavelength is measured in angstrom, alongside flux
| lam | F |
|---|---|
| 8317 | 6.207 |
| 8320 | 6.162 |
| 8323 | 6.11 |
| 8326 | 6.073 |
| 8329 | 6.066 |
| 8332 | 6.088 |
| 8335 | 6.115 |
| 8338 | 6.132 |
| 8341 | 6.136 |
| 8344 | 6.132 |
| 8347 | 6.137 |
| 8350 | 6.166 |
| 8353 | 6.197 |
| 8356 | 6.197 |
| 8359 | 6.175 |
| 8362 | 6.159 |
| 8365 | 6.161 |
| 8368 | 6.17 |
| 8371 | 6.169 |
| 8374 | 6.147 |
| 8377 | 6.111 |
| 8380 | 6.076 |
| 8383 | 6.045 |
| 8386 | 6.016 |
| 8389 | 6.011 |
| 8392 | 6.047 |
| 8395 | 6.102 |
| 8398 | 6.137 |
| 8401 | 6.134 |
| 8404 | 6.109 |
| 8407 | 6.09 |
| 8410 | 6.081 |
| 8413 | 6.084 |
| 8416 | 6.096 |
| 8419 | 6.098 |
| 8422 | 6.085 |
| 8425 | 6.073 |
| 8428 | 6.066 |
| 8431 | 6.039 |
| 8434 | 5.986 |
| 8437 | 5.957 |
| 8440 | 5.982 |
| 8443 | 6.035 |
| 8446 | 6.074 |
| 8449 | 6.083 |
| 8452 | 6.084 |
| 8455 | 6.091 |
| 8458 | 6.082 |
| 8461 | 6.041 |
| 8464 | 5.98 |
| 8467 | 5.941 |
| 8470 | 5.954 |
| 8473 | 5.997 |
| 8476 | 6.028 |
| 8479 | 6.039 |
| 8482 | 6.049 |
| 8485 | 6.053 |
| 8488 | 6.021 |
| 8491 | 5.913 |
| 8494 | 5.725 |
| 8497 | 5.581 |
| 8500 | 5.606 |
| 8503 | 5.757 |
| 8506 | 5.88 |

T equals 0.98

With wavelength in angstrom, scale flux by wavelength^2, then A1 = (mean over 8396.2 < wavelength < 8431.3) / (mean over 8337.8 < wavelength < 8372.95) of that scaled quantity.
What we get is 1.00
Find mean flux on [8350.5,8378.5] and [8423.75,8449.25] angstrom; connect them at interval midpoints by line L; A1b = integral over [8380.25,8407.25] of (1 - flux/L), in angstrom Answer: 0.2 angstrom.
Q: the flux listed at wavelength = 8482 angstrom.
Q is 6.049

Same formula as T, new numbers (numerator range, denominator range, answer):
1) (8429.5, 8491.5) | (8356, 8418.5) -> 0.99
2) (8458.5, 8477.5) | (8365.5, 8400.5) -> 0.98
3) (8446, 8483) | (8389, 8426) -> 0.99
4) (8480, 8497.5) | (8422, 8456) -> 0.98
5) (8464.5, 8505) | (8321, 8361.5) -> 0.96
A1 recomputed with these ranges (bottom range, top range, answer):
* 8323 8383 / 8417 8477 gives 1.01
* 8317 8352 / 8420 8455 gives 1.01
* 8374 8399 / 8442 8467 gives 1.01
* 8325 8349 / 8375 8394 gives 1.00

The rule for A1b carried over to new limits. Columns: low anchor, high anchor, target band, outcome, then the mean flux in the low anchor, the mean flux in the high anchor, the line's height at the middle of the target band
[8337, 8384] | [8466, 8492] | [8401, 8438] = 0.0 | 6.15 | 6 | 6.07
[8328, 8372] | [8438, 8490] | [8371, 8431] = 0.1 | 6.15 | 6.03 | 6.09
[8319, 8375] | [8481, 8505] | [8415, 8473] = -1.0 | 6.14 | 5.83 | 5.94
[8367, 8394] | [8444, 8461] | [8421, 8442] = 0.2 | 6.09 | 6.08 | 6.08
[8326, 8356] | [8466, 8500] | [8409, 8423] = -0.2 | 6.13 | 5.92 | 6.02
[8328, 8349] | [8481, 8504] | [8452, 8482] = -0.7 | 6.12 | 5.84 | 5.88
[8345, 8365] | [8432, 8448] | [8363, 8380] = 0.0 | 6.17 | 6.01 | 6.14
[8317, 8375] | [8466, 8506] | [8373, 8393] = 0.0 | 6.14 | 5.9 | 6.08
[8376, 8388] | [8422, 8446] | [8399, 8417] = -0.2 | 6.06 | 6.03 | 6.04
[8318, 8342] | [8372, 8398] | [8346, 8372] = -0.3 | 6.11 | 6.08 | 6.09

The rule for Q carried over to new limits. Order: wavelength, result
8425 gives 6.073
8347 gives 6.137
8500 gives 5.606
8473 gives 5.997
